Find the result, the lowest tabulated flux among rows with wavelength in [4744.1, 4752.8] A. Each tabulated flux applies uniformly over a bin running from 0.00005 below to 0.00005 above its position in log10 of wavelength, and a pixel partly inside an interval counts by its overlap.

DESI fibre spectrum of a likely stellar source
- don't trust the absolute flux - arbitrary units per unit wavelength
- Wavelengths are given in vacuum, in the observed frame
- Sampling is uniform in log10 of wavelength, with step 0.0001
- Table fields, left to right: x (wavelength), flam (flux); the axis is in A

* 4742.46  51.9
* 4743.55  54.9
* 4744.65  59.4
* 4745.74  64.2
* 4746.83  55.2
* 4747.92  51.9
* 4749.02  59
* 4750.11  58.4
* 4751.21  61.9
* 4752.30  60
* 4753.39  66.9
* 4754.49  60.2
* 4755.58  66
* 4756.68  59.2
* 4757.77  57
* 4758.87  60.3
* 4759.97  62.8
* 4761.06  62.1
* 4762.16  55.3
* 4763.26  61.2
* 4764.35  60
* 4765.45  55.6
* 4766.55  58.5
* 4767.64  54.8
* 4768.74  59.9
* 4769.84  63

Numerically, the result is 51.9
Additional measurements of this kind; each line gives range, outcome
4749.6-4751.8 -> 58.4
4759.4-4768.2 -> 54.8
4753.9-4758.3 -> 57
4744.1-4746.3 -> 59.4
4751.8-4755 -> 60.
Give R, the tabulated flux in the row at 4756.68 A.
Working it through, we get 59.2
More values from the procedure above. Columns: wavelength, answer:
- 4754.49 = 60.2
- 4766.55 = 58.5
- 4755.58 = 66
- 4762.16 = 55.3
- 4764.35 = 60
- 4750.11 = 58.4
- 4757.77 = 57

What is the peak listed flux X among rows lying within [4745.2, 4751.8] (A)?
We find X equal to 64.2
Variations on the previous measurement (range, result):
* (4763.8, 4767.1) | 60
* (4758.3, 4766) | 62.8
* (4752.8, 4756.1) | 66.9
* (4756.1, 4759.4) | 60.3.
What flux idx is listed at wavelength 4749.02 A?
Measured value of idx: 59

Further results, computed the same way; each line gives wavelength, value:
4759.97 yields 62.8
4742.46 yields 51.9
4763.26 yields 61.2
